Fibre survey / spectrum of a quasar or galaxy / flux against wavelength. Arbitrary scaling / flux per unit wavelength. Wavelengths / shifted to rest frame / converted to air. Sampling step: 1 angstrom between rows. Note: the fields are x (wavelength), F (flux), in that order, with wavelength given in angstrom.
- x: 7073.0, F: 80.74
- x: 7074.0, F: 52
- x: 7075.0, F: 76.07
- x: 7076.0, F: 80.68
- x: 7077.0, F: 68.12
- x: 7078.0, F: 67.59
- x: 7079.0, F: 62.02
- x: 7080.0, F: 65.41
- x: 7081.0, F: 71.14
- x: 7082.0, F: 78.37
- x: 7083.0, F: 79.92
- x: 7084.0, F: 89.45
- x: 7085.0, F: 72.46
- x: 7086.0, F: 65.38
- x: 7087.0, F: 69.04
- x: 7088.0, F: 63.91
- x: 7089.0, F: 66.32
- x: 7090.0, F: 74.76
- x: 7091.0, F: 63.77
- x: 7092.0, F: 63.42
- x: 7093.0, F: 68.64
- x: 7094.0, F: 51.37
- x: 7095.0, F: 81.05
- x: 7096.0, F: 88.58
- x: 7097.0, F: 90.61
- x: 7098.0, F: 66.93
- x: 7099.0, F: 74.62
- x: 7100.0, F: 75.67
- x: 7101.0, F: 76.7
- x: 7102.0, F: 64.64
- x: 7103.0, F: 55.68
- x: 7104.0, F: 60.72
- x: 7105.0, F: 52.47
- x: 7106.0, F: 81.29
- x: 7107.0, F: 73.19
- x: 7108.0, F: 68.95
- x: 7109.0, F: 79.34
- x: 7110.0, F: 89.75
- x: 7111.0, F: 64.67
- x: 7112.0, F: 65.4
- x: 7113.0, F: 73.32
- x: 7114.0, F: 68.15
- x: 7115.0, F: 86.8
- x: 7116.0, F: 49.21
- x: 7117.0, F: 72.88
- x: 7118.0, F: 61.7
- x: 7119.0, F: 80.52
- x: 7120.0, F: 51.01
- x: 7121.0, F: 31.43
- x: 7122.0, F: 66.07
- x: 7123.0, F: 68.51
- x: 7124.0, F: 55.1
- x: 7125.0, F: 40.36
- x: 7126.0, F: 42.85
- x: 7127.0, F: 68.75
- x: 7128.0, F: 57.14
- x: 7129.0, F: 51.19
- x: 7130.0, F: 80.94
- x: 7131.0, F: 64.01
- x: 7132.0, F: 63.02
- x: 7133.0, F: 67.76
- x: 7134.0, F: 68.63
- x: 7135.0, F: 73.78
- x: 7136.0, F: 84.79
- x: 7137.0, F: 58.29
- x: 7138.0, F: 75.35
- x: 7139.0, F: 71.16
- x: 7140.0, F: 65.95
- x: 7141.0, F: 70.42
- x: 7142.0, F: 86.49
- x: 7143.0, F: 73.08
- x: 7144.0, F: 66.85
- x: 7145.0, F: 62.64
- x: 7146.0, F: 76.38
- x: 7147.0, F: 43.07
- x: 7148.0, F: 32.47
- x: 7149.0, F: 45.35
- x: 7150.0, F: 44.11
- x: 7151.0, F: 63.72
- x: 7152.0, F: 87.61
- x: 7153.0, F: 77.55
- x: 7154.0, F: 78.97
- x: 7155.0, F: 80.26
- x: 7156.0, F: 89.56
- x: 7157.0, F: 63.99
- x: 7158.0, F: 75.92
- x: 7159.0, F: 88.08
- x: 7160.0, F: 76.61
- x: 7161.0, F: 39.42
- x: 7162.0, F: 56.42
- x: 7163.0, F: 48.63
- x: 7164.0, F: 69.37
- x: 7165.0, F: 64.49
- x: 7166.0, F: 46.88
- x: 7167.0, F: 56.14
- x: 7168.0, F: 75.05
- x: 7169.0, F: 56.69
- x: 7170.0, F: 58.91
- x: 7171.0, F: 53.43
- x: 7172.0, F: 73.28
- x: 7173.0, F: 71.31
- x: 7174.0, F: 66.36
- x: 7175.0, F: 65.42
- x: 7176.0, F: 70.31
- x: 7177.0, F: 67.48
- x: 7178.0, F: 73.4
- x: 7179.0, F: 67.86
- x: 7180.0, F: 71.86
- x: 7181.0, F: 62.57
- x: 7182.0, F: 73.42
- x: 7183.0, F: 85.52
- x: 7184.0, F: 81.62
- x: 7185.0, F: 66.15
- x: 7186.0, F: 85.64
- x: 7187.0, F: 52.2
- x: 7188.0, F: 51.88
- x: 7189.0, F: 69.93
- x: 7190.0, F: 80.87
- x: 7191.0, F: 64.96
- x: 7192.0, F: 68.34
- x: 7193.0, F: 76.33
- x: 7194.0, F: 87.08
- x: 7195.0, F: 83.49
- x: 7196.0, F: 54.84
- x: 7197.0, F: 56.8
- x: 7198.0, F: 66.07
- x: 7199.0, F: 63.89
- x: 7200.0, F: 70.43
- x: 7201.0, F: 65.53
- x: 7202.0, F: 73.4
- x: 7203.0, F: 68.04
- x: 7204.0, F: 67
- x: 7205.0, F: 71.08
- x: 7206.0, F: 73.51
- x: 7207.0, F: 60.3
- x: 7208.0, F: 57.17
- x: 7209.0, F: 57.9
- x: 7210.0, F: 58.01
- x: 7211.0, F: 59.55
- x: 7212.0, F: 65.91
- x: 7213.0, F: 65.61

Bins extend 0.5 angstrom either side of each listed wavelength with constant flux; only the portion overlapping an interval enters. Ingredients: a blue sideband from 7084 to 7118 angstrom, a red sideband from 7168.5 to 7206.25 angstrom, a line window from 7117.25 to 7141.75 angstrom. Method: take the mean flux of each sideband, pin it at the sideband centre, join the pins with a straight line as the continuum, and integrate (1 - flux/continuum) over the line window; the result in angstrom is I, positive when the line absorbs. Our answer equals 2.2 angstrom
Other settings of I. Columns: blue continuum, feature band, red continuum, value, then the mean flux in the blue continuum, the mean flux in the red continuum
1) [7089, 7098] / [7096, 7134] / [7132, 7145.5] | 2.77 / 72.1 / 70.9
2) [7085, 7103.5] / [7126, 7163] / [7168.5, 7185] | 1.24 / 70.1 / 68.6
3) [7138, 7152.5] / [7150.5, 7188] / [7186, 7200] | -1.39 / 63.9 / 68.2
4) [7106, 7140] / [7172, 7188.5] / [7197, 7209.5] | -0.95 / 66.1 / 65.8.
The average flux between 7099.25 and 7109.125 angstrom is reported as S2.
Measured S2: 68.6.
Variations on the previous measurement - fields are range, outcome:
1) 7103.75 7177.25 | 65.6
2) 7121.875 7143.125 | 66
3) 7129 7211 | 67.3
